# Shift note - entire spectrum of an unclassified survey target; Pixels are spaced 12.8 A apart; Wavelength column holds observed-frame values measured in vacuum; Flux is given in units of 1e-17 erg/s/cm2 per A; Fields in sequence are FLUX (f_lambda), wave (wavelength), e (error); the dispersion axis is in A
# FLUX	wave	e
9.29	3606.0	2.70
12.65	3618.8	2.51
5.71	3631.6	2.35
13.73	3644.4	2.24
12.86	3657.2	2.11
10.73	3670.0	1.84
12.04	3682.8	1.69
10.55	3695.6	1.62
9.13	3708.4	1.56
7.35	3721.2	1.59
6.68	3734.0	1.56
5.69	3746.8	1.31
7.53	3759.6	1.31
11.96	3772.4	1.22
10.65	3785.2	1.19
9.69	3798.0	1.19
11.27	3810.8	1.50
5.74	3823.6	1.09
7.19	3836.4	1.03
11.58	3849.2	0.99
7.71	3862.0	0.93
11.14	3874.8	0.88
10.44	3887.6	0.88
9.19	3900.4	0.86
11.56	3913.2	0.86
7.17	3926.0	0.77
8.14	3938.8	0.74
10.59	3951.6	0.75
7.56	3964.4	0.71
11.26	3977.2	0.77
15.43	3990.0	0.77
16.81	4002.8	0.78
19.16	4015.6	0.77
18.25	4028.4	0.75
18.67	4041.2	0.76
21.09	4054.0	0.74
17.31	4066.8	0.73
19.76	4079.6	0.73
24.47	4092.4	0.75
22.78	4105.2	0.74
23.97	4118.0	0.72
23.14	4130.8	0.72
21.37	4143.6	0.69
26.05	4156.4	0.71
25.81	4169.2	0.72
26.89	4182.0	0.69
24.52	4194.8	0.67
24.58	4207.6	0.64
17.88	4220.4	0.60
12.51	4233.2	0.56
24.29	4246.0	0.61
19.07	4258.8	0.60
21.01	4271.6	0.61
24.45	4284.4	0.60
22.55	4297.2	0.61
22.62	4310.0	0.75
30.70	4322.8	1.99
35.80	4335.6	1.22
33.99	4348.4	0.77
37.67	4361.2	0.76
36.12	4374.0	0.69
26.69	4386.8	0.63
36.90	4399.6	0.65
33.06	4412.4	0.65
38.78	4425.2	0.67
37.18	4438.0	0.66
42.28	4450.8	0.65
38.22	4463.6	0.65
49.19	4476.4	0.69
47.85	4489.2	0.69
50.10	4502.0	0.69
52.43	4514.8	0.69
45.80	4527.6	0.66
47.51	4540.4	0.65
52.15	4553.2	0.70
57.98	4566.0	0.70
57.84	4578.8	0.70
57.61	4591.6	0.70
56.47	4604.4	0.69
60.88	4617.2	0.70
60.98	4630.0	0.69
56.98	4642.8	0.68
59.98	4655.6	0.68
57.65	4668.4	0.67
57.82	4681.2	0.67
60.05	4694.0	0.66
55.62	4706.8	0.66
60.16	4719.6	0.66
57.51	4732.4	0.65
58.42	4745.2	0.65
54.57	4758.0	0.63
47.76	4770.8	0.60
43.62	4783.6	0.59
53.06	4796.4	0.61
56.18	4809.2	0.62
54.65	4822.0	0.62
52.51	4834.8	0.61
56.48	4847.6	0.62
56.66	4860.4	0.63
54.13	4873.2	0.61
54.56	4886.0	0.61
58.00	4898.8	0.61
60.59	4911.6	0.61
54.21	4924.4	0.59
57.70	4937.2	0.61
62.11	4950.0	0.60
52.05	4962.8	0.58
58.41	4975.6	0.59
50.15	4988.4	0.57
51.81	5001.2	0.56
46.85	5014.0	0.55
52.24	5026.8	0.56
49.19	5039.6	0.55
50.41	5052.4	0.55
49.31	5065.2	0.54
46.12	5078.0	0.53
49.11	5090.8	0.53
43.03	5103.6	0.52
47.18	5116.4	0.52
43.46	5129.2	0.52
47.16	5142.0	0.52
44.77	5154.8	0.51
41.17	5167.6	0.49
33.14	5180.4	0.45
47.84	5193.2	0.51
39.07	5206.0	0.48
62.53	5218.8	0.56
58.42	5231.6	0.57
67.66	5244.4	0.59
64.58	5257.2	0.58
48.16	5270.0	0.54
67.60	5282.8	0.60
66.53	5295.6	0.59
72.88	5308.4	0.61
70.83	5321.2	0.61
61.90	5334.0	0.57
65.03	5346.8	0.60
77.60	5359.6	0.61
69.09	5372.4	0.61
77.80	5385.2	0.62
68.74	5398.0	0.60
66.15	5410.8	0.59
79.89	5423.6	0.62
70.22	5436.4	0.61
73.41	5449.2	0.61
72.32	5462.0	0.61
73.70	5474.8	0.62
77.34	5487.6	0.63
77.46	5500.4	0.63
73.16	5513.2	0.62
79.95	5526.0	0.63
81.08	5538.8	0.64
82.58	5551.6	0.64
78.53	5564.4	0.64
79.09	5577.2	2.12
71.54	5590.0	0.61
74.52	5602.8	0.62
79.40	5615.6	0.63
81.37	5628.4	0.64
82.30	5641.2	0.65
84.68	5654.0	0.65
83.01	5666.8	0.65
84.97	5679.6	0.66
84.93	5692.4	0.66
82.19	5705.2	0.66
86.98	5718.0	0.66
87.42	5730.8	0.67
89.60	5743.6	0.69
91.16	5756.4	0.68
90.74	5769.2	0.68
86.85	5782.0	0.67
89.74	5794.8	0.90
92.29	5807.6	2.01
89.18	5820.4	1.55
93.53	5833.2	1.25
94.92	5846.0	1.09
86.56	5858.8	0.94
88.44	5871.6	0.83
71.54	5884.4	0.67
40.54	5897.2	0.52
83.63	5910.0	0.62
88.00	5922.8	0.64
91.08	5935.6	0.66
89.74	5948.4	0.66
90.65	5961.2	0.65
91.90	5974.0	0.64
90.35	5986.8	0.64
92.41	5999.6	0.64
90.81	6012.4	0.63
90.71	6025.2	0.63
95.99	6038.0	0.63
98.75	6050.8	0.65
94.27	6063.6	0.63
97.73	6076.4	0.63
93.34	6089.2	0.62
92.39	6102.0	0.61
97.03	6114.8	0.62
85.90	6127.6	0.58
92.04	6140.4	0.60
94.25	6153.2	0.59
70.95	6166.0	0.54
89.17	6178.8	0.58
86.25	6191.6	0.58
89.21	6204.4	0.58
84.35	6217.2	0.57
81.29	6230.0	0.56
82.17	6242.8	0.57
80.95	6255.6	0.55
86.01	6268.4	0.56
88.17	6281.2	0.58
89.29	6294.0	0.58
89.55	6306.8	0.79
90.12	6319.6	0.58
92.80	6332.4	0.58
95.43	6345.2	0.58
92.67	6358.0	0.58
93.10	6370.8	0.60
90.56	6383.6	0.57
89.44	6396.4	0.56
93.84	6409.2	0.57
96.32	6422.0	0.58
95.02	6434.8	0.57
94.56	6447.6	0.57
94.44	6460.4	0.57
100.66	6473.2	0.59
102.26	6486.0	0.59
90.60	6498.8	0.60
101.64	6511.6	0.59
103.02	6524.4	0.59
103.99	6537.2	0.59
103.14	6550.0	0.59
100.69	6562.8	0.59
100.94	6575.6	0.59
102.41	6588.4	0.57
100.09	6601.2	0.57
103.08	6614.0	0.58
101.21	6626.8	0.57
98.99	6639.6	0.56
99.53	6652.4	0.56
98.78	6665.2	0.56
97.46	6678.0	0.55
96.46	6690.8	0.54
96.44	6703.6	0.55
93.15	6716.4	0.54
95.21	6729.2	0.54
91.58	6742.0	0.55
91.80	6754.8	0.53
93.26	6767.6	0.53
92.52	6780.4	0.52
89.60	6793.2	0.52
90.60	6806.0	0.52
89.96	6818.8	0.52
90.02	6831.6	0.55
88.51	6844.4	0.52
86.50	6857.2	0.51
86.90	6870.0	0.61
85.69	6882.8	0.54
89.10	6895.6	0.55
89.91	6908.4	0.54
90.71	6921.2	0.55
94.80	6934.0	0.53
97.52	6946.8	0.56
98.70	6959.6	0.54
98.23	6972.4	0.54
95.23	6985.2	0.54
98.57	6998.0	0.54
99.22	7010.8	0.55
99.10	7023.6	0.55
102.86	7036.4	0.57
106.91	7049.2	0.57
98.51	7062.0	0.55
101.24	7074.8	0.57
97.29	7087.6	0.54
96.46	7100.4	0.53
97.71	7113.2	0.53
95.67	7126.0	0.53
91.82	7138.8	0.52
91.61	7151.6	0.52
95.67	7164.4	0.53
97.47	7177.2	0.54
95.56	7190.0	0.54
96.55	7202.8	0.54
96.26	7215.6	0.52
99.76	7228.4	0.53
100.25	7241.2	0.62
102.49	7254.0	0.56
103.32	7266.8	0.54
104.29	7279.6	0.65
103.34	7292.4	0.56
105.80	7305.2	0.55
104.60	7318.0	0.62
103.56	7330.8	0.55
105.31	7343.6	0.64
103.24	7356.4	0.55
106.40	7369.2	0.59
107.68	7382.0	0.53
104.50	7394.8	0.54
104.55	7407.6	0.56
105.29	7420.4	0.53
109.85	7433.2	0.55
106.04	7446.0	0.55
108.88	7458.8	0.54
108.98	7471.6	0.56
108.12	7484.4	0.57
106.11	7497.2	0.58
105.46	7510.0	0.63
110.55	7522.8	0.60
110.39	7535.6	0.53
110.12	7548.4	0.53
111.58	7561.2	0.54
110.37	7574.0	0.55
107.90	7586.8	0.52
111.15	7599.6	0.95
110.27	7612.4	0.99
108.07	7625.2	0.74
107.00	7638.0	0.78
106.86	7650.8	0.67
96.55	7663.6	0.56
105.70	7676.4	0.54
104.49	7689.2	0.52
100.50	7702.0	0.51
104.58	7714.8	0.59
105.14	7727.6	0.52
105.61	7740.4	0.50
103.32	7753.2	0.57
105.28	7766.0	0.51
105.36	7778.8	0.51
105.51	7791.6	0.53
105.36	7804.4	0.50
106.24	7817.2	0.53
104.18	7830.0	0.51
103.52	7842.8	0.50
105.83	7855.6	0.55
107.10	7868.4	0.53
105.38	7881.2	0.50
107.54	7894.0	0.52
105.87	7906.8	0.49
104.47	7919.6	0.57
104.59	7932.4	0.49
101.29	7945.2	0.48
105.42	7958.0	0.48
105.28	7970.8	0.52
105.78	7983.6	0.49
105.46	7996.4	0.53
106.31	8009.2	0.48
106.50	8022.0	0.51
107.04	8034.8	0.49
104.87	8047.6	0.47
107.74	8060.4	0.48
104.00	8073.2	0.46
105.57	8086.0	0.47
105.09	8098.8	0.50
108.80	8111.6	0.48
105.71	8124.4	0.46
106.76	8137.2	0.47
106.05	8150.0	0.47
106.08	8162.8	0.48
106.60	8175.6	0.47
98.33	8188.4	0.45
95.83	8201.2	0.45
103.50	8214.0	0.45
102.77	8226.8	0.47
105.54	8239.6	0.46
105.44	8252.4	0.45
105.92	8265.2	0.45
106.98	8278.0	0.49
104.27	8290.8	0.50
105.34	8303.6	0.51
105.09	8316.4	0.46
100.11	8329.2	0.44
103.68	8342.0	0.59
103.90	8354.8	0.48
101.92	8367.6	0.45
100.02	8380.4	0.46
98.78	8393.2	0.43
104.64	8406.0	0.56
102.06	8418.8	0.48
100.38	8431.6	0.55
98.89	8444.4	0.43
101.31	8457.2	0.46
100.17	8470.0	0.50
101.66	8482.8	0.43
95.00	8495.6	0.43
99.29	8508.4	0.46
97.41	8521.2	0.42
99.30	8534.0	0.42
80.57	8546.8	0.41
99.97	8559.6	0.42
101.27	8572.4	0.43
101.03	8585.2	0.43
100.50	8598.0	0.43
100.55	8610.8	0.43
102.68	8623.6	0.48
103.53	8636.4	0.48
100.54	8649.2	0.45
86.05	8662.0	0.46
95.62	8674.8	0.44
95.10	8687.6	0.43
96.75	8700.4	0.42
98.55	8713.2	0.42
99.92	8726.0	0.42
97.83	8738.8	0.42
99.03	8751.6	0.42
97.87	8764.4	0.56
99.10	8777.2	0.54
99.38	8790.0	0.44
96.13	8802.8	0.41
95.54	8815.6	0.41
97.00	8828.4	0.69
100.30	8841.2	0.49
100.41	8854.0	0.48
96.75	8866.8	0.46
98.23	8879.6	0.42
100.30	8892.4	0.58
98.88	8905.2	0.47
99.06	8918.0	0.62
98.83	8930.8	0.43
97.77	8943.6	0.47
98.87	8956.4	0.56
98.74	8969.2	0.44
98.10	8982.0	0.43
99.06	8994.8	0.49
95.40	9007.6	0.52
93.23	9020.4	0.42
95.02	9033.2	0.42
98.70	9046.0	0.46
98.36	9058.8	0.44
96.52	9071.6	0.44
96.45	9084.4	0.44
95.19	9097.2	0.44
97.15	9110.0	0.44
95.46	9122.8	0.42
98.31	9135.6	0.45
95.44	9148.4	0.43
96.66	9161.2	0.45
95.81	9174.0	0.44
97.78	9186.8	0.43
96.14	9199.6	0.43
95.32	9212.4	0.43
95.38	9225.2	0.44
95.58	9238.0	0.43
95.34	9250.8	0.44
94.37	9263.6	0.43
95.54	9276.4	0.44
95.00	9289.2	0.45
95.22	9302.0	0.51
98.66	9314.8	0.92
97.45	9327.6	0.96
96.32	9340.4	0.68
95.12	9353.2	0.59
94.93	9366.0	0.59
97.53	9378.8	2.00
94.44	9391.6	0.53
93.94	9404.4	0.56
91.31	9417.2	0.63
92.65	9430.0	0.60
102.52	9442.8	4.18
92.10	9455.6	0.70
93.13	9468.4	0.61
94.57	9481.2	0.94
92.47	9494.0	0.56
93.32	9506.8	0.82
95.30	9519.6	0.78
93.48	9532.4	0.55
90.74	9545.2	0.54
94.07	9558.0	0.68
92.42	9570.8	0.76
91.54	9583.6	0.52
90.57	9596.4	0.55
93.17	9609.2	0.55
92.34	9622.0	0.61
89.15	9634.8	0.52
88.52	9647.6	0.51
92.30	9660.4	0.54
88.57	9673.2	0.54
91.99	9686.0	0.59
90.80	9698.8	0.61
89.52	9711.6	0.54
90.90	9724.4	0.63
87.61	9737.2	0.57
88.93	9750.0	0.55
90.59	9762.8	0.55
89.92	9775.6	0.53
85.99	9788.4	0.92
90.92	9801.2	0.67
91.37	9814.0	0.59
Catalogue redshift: 0.00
